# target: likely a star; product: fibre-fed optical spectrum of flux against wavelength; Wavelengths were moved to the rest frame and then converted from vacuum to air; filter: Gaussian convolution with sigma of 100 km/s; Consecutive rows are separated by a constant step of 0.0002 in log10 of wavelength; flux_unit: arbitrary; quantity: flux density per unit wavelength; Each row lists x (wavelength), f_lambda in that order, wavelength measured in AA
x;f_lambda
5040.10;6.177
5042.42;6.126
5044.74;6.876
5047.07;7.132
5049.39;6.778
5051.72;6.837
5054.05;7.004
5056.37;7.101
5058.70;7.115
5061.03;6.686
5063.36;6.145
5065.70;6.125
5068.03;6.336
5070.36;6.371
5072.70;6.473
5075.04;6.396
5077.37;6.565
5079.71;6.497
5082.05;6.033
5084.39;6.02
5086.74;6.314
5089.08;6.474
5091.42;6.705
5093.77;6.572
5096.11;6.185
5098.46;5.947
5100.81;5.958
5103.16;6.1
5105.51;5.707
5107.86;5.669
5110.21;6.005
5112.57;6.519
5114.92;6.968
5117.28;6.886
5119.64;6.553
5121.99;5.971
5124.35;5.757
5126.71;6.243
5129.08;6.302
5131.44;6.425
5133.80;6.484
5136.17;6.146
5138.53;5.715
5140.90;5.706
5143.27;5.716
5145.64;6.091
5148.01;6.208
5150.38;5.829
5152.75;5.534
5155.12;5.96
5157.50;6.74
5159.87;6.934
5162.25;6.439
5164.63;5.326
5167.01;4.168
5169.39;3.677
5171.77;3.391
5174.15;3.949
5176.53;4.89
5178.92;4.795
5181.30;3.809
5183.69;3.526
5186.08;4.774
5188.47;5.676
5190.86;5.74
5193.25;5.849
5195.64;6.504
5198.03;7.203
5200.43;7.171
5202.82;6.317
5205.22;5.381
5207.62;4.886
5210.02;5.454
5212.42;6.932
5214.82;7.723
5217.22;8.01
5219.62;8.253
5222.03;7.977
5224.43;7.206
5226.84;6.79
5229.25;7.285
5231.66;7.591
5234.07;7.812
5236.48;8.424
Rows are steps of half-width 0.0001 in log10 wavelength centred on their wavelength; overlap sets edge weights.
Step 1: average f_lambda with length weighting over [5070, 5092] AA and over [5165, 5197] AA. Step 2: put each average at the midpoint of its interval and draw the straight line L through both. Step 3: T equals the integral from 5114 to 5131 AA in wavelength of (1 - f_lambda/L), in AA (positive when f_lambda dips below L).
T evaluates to -2.07 AA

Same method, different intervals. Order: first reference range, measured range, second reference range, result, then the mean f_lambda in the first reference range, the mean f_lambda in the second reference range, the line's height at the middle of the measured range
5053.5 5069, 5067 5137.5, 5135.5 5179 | -2.0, 6.64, 5.44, 6.12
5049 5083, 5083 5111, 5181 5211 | 0.9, 6.56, 5.61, 6.34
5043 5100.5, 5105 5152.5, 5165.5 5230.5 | 0.5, 6.52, 5.83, 6.21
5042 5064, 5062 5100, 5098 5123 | 1.2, 6.82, 6.22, 6.53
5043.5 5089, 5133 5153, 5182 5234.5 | 1.8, 6.56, 6.51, 6.53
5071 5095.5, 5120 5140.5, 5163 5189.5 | -2.9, 6.4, 4.39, 5.38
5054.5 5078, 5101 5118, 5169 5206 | -0.5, 6.55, 5.2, 6.07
